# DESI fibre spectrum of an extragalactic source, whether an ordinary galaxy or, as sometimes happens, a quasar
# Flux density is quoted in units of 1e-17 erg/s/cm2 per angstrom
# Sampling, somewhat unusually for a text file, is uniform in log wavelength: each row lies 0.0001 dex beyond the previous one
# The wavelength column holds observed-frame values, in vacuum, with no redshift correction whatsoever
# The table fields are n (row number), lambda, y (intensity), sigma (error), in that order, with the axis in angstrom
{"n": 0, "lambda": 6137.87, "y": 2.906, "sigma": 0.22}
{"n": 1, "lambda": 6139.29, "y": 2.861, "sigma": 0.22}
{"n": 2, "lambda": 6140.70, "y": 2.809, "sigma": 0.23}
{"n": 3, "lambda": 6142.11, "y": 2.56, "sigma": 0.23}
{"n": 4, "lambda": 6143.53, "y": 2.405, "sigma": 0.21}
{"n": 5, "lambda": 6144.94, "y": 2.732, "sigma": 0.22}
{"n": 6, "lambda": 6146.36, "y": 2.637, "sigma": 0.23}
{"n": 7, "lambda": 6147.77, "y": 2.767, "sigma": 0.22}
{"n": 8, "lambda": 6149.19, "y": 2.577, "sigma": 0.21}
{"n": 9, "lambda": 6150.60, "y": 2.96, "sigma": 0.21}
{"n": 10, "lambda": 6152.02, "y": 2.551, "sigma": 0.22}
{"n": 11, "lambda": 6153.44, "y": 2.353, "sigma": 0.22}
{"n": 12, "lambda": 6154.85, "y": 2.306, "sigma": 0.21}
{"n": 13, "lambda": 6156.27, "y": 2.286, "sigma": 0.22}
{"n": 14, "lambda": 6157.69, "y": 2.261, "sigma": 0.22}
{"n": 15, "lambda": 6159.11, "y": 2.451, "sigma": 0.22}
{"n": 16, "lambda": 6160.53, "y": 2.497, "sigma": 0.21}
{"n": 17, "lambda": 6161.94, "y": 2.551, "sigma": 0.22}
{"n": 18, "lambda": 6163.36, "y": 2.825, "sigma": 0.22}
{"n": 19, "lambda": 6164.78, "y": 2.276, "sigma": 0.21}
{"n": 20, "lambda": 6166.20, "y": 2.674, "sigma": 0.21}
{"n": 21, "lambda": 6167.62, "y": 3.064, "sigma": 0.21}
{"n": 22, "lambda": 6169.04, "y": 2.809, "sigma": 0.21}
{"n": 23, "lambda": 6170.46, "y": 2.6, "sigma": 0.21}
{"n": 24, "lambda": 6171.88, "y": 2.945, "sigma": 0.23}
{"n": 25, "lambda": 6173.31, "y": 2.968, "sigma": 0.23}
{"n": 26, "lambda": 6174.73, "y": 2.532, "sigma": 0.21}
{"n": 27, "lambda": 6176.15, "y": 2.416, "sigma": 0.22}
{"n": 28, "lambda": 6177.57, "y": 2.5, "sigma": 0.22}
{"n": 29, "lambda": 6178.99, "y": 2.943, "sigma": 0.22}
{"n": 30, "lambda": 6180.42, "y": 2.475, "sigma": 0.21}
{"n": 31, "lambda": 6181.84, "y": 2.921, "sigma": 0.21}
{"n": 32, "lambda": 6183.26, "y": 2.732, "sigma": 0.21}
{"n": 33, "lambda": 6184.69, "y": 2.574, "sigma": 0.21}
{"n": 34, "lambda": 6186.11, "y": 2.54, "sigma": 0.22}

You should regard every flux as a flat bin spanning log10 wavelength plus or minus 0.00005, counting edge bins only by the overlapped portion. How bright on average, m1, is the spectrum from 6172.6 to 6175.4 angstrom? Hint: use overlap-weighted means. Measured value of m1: 2.75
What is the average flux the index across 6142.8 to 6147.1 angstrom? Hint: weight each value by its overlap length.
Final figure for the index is 2.59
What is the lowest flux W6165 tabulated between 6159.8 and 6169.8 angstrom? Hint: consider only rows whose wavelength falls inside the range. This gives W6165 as 2.276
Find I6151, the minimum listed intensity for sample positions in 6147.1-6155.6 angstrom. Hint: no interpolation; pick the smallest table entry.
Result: 2.306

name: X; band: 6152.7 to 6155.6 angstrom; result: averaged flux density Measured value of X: 2.33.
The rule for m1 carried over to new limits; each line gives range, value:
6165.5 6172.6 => 2.82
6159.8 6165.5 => 2.54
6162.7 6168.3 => 2.71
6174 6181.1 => 2.58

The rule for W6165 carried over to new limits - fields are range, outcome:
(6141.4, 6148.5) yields 2.405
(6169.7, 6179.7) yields 2.416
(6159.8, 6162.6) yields 2.497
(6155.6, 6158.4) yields 2.261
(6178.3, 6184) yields 2.475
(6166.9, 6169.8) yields 2.809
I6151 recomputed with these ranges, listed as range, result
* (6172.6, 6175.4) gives 2.532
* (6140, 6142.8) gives 2.56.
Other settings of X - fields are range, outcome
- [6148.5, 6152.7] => 2.7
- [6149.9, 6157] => 2.49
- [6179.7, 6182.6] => 2.7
